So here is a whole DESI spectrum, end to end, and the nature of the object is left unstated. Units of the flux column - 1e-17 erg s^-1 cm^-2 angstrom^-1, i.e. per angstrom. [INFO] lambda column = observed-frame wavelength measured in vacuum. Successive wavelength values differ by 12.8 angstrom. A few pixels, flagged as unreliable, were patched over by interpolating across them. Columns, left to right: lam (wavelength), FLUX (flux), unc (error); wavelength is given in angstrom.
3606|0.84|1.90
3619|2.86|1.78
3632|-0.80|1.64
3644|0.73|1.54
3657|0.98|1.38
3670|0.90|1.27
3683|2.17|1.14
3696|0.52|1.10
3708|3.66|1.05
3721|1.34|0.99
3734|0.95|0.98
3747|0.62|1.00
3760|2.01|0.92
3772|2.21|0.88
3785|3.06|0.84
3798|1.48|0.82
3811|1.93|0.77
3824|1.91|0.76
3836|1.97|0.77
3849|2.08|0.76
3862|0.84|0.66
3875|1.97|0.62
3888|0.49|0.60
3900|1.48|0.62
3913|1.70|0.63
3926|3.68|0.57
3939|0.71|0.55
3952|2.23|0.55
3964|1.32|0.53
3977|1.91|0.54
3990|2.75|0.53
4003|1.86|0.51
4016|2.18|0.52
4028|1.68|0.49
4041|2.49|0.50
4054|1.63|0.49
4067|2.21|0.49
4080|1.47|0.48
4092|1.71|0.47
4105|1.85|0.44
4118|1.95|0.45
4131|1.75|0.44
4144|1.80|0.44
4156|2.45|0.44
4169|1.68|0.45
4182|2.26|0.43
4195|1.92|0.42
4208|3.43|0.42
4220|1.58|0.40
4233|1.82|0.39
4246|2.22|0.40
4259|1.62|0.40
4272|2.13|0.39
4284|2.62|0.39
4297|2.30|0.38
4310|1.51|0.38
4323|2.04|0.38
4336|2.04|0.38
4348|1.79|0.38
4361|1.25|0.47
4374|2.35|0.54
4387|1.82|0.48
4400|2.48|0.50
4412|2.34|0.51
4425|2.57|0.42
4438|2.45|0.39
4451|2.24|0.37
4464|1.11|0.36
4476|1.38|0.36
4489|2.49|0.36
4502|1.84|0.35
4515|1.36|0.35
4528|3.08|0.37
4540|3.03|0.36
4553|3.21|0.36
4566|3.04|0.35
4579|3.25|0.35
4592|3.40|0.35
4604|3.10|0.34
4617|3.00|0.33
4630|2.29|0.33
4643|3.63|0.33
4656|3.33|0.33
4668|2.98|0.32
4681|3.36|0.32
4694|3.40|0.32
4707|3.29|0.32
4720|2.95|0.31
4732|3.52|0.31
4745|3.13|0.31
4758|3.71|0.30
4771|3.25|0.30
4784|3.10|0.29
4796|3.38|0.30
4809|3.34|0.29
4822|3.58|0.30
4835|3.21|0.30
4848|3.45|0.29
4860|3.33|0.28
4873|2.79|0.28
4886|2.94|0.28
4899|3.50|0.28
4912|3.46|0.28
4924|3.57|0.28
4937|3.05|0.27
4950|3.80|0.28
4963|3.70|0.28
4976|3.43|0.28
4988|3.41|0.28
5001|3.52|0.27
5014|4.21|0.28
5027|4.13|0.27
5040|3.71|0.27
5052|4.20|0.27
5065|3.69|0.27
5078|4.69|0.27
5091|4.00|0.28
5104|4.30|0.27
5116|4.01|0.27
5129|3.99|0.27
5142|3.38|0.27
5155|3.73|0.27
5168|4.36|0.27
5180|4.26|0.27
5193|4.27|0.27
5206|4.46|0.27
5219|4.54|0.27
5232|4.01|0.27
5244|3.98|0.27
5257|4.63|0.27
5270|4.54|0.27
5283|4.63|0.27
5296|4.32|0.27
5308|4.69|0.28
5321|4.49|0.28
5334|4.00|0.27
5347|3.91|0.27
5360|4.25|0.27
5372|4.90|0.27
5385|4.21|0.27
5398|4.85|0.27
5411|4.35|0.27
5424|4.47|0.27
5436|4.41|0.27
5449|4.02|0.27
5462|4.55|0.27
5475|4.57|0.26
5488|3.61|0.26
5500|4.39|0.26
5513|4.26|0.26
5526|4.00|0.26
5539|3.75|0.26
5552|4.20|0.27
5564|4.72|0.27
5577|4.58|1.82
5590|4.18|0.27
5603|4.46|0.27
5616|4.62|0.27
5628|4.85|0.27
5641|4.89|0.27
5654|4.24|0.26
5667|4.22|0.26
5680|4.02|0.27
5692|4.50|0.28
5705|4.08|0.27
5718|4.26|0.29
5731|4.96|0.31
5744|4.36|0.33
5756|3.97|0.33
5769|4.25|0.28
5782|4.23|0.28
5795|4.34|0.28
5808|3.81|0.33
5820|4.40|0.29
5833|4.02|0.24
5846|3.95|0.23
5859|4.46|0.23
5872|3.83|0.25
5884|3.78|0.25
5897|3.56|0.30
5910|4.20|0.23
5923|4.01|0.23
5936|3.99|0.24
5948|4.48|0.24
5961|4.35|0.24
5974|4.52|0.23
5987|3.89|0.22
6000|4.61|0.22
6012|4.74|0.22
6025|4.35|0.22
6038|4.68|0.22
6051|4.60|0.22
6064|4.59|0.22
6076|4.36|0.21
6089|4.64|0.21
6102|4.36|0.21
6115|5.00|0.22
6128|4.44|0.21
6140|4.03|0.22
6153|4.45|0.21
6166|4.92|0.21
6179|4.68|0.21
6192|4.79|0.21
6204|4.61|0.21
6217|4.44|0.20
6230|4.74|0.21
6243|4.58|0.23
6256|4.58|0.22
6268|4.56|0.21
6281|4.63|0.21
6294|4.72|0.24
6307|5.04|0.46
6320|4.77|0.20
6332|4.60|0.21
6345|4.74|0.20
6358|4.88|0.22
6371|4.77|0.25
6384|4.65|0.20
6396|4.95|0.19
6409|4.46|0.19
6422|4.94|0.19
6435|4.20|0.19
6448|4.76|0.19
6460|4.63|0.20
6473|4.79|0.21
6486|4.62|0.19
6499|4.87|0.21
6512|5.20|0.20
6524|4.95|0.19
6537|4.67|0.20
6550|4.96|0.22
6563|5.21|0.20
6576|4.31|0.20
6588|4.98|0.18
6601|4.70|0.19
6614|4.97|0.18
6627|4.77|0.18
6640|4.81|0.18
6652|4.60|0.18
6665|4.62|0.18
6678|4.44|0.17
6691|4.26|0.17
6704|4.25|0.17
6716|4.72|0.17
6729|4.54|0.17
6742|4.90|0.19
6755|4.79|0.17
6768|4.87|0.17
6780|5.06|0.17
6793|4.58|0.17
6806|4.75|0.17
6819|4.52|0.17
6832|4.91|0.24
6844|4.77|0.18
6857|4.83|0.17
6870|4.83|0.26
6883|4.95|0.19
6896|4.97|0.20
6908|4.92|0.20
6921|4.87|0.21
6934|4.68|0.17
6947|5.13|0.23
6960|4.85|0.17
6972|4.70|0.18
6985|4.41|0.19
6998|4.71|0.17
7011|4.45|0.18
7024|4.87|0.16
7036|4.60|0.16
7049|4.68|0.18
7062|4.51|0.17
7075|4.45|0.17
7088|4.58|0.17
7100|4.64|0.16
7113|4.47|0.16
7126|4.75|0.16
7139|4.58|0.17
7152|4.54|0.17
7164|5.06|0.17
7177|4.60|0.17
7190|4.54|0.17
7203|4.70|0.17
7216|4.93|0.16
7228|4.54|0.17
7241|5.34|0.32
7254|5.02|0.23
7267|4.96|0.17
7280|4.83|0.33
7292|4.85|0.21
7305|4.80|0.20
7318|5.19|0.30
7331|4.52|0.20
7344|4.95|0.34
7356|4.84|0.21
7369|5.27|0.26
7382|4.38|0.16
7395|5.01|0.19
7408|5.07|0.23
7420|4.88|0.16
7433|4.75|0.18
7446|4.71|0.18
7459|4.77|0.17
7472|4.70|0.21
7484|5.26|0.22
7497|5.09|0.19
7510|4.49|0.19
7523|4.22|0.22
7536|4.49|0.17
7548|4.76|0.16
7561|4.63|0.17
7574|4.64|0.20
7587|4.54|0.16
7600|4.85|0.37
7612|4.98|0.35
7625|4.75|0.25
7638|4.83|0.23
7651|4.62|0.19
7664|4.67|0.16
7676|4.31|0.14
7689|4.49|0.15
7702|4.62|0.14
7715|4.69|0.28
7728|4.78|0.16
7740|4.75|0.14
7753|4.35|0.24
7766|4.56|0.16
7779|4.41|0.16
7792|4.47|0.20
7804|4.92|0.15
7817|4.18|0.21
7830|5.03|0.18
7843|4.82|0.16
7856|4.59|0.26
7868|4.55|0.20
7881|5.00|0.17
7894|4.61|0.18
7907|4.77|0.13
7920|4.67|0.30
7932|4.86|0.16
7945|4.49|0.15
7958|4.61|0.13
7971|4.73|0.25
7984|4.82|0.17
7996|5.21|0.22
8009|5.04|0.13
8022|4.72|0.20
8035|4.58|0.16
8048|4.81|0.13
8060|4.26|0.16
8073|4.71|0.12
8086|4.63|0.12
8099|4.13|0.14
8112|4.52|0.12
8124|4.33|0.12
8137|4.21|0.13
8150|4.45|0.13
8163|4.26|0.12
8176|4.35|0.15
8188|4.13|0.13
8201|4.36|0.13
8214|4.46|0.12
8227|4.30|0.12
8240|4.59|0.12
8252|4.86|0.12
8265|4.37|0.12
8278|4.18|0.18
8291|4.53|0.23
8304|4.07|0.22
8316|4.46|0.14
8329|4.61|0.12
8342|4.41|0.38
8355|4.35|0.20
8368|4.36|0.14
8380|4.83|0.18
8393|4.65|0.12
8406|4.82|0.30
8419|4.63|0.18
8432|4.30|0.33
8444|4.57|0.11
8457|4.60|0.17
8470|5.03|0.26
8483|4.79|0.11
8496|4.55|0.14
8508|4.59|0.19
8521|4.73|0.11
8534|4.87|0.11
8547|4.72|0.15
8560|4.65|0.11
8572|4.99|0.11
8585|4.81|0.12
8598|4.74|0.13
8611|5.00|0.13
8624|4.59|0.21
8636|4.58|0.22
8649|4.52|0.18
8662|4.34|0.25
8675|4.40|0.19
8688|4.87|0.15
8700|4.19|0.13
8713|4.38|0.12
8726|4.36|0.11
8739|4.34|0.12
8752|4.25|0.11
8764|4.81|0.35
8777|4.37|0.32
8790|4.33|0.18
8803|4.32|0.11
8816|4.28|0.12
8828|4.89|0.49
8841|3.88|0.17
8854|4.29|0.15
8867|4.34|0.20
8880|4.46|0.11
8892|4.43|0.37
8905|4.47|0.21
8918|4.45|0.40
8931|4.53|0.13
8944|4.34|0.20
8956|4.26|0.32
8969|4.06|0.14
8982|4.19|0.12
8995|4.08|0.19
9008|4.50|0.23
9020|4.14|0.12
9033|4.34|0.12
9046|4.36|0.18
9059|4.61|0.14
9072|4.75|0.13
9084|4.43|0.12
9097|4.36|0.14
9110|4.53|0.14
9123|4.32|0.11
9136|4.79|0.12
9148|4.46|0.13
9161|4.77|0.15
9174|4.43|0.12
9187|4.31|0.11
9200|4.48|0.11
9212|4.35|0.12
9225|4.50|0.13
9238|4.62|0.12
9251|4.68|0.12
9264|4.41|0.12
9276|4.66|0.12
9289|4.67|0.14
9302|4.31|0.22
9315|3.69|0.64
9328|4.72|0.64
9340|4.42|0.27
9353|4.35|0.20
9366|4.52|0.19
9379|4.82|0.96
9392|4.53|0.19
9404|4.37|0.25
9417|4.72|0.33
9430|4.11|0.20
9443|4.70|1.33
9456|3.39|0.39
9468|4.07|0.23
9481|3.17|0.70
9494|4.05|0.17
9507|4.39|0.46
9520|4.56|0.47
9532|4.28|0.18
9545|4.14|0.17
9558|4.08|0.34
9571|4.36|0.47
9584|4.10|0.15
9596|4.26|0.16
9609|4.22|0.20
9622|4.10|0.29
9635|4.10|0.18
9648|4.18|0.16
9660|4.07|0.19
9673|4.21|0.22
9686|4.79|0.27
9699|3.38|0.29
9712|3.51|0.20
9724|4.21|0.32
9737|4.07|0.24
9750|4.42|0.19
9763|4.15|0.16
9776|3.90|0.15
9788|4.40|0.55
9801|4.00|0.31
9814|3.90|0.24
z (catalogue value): 0.136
